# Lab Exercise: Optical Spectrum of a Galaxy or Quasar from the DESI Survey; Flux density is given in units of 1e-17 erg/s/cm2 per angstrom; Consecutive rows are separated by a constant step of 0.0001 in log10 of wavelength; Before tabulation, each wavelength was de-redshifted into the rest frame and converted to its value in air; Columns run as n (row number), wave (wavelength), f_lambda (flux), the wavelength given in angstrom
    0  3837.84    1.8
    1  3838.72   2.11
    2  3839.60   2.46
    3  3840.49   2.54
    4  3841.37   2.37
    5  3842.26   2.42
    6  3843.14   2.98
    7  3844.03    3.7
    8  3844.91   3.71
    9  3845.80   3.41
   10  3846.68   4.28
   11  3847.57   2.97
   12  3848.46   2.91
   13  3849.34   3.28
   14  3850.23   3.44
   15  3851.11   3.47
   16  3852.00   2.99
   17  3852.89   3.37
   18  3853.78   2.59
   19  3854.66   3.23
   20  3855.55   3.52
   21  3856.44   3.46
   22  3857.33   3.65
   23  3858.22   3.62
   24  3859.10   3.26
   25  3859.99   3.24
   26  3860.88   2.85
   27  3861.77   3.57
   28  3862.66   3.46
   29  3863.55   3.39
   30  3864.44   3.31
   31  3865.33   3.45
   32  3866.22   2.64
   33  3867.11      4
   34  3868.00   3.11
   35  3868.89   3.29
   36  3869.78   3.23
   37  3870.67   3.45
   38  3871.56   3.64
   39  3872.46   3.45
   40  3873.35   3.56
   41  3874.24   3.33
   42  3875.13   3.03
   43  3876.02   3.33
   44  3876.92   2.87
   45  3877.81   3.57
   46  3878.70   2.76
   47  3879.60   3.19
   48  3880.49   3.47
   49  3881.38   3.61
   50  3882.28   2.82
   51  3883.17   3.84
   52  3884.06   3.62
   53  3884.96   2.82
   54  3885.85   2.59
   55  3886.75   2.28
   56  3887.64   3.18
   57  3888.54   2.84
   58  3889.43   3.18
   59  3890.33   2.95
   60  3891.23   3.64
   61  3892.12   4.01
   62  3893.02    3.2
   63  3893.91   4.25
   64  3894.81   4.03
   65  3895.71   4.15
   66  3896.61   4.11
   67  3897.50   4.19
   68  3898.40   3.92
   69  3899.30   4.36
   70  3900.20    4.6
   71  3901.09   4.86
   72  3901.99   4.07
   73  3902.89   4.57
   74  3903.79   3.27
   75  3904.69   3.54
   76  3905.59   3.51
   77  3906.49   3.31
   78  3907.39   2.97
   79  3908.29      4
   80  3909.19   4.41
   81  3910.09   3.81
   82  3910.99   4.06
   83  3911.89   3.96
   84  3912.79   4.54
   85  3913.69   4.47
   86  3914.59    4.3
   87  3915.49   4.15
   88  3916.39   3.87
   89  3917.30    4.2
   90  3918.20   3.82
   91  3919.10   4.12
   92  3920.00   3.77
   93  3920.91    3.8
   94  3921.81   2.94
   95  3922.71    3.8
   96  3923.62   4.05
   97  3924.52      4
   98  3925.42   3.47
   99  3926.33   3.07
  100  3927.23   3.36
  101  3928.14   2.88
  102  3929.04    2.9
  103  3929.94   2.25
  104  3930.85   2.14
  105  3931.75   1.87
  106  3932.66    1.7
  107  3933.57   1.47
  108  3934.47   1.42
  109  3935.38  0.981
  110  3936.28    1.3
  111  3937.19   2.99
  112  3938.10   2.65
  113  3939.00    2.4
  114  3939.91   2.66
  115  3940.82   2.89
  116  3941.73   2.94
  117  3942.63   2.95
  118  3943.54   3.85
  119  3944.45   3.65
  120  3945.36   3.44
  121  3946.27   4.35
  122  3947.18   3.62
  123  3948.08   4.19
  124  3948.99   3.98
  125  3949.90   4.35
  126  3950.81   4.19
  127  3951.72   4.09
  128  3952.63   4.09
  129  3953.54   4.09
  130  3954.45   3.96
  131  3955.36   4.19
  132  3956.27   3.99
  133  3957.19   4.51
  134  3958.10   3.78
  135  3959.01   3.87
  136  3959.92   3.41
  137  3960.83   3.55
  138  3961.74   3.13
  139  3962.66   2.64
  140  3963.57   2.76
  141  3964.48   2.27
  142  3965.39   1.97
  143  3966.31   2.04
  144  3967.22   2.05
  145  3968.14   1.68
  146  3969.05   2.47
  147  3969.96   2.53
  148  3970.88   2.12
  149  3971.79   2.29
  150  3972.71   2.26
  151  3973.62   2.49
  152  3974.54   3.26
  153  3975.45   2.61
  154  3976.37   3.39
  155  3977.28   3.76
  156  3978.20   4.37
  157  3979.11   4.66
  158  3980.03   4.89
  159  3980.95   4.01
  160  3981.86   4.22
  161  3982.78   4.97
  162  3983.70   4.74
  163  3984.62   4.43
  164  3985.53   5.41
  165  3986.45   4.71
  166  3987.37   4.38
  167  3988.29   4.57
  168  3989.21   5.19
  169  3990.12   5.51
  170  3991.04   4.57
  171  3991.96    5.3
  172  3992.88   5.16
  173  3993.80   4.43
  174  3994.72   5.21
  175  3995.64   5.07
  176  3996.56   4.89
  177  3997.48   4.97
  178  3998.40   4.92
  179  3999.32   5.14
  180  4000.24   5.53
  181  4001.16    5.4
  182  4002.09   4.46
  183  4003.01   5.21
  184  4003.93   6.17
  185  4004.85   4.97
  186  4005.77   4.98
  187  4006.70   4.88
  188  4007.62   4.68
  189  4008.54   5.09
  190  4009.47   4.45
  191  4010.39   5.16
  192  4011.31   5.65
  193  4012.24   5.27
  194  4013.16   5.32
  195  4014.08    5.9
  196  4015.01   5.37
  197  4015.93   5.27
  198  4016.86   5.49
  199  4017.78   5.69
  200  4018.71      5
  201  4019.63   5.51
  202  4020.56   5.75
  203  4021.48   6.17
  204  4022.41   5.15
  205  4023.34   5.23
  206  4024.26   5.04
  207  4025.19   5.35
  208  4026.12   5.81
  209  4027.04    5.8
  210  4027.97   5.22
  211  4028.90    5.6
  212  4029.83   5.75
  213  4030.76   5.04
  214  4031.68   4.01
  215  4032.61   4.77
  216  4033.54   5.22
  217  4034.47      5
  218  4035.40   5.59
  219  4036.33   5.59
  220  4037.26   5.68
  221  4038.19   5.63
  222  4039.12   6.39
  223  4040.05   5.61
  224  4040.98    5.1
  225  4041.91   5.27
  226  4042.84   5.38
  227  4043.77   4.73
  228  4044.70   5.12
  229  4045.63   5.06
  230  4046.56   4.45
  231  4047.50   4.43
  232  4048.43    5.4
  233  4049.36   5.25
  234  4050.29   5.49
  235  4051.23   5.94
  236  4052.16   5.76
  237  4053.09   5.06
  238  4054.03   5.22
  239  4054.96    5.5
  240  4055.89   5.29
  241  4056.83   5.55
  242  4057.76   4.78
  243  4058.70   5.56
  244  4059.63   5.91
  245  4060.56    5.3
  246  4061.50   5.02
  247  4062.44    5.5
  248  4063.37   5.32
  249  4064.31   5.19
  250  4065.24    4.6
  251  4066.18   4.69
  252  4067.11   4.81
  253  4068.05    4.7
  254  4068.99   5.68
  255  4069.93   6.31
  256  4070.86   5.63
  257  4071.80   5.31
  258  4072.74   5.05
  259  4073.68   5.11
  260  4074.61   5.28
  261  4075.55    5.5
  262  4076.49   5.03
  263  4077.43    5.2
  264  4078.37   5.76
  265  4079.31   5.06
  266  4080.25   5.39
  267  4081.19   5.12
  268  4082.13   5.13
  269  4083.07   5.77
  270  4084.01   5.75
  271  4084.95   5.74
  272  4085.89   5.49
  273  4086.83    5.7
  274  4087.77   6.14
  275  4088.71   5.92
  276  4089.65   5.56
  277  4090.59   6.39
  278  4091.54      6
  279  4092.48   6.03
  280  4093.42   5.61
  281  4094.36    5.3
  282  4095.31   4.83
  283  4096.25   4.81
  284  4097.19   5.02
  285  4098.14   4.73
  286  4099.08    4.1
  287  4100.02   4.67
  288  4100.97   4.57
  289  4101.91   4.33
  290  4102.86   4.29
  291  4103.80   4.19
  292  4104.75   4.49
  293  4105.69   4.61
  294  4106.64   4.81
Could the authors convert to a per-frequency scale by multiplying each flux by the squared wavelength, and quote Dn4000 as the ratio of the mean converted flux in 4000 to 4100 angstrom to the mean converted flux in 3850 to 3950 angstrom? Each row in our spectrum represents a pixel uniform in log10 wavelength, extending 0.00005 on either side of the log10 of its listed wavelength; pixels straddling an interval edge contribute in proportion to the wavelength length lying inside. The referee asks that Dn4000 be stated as 1.69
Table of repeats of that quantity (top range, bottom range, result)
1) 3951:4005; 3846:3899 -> 1.26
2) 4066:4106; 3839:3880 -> 1.81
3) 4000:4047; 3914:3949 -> 1.77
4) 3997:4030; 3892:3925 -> 1.41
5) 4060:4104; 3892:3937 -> 1.63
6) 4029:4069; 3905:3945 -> 1.73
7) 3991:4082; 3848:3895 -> 1.74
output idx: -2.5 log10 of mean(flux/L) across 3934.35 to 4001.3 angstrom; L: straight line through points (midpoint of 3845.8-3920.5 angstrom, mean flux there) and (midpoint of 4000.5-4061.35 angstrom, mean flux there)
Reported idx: 0.23 mag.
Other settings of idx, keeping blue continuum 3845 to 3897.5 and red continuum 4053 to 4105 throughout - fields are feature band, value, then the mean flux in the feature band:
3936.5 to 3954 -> 0.150 mag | 3.52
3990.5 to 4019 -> -0.129 mag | 5.15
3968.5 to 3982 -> 0.304 mag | 3.26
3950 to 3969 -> 0.244 mag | 3.31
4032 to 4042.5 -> -0.115 mag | 5.42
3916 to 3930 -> 0.079 mag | 3.55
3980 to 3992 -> -0.084 mag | 4.76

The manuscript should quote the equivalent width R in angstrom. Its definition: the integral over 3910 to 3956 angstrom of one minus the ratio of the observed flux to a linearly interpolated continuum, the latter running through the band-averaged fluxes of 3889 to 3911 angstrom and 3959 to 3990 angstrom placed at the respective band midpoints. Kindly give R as 4.0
